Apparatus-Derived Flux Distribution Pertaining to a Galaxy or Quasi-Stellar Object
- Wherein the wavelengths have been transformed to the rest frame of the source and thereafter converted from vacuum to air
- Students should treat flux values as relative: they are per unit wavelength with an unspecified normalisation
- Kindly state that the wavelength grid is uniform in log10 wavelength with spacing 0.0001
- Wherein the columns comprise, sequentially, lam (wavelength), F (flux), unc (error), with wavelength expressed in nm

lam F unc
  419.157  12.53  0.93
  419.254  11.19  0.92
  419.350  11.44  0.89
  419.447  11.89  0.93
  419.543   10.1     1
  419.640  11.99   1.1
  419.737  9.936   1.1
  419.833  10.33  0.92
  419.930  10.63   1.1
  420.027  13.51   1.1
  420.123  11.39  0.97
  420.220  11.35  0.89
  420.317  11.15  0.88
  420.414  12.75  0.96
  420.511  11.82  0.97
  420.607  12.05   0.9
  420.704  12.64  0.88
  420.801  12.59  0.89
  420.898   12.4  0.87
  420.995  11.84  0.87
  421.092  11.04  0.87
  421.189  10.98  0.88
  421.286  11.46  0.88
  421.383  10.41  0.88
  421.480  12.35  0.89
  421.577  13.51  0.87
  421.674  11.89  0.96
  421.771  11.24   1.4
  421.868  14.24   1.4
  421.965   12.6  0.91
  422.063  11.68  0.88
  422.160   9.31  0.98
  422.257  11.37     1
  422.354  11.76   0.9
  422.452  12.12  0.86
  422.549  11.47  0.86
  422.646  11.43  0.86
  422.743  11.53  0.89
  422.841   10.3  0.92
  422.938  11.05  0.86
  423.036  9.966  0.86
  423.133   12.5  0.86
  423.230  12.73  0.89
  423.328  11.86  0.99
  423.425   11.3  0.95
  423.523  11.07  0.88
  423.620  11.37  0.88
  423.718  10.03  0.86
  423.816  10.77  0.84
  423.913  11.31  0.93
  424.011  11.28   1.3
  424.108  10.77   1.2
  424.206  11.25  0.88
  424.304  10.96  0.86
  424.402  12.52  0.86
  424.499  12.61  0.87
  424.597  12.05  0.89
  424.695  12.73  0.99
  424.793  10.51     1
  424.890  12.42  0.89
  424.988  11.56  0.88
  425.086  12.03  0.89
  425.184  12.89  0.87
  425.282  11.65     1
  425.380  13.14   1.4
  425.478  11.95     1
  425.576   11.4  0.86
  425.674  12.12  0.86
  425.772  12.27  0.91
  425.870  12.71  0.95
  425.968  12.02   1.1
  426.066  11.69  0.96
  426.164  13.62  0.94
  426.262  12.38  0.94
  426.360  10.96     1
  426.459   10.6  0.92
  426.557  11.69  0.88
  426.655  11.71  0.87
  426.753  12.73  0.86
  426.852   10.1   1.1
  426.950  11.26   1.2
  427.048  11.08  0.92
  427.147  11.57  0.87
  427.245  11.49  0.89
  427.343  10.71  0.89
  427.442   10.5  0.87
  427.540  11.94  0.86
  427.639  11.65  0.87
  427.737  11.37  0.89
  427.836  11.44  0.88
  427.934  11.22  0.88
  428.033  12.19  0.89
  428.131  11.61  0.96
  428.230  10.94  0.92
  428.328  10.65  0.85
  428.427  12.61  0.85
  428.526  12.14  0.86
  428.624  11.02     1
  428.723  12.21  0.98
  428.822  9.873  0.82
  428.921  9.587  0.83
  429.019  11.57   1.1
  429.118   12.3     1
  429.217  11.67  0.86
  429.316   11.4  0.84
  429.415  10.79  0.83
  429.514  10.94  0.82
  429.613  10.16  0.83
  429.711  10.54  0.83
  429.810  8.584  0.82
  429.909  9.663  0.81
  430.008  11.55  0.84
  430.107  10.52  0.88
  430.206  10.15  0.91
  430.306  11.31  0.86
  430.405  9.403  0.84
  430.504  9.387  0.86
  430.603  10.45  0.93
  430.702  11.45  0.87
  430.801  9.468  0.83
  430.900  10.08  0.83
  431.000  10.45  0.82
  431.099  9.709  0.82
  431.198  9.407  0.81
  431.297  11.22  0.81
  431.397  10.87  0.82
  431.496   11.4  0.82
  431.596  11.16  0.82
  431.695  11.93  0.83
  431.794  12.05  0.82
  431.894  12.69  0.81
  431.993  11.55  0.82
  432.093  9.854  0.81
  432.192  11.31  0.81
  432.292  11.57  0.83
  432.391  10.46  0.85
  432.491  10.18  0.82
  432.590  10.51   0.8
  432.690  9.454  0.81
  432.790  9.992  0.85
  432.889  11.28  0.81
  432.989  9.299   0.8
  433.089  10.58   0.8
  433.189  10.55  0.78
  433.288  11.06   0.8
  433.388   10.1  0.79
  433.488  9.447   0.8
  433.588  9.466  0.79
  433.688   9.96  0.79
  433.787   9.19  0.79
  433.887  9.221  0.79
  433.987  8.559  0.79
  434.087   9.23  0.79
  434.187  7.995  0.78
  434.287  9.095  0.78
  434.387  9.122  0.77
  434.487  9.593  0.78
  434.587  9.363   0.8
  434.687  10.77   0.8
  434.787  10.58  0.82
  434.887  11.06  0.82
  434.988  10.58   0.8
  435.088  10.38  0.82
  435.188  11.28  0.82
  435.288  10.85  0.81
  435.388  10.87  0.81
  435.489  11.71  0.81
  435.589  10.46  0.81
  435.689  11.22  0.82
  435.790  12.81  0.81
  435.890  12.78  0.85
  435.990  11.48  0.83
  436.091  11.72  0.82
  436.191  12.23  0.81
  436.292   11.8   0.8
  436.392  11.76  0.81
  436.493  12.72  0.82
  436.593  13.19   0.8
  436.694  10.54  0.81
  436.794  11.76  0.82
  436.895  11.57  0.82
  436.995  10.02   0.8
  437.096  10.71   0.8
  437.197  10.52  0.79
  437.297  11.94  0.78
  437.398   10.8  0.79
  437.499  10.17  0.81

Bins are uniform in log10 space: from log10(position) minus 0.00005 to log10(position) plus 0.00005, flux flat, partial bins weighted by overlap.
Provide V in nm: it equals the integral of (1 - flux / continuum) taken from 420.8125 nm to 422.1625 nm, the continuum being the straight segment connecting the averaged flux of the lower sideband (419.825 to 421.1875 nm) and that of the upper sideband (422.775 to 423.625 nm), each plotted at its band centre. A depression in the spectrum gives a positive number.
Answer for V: -0.03 nm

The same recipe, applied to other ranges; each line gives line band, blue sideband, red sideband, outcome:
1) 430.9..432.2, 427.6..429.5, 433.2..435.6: -0.041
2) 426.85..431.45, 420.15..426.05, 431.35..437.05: 0.137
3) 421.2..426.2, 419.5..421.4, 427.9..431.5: -0.209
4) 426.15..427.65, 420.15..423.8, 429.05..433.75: -0.048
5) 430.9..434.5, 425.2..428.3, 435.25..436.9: 0.446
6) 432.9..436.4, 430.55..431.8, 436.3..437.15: 0.243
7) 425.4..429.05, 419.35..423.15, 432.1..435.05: -0.245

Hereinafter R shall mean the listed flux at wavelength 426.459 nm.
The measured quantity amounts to 10.6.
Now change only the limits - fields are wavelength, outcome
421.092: 11.04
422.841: 10.3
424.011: 11.28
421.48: 12.35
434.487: 9.593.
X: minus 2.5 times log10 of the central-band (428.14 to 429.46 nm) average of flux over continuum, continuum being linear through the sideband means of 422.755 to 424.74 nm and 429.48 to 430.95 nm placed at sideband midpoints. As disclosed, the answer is -0.08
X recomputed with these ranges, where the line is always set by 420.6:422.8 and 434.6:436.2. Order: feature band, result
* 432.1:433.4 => 0.09 mag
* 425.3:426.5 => -0.04 mag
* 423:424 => 0.04 mag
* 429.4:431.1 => 0.12 mag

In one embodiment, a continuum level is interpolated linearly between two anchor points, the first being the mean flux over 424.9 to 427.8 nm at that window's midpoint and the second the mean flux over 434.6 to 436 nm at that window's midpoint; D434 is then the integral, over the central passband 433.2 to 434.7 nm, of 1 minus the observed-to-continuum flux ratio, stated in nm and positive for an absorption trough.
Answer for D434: 0.236 nm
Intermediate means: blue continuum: 11.8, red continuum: 11.1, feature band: 9.48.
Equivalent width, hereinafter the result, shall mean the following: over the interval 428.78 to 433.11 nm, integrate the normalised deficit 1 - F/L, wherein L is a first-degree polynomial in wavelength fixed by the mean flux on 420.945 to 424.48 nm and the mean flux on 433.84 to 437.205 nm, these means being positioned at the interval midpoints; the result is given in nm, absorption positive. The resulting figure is 0.17 nm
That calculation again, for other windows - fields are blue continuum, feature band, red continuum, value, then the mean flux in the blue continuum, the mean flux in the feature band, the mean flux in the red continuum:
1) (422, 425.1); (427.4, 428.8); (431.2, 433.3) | -0.05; 11.4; 11.5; 10.9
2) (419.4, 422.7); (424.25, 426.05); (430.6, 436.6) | -0.12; 11.7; 12.1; 10.7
